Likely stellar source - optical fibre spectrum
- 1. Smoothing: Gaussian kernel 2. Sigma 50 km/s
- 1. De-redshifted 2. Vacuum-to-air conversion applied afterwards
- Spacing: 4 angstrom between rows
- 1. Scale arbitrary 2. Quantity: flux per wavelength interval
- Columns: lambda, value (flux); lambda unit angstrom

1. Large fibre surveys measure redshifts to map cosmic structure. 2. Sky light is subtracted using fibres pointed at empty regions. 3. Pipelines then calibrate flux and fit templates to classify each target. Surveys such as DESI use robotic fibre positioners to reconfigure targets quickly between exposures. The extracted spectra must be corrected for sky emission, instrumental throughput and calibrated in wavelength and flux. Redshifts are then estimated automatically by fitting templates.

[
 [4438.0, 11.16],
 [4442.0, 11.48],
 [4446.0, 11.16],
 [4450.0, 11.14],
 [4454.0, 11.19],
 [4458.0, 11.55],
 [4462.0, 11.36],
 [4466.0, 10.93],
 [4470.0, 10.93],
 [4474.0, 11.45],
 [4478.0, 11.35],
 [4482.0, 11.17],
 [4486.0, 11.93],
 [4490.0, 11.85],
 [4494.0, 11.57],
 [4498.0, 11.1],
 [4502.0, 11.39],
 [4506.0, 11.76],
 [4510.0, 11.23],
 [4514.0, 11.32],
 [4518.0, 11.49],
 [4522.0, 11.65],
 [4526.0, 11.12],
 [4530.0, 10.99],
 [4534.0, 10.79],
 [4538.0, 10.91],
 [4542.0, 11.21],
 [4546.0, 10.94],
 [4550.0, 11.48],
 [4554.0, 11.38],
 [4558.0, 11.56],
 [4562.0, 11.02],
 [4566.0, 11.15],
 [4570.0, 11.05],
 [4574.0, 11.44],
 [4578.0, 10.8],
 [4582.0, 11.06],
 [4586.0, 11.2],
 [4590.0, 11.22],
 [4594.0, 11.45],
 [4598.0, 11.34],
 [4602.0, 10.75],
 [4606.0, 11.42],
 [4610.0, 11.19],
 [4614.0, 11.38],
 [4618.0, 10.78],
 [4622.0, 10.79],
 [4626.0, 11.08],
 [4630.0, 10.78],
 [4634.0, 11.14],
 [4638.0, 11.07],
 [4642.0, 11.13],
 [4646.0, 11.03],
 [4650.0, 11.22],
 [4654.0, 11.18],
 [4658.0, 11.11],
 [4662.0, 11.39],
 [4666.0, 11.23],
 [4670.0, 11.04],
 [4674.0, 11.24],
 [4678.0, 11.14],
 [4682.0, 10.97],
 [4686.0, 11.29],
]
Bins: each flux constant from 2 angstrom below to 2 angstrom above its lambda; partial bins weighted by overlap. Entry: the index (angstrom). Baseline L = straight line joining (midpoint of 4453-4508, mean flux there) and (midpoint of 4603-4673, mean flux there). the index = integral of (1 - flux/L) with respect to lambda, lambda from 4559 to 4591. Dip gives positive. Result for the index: 0.3 angstrom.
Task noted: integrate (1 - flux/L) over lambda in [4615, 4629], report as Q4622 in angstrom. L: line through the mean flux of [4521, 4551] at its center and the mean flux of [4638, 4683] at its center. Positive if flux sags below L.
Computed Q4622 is 0.3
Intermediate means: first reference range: 11.1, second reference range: 11.2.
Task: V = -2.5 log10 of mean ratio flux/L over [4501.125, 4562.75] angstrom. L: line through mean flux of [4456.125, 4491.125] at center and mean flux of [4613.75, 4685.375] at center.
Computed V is 0.002 mag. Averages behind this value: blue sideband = 11.4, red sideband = 11.1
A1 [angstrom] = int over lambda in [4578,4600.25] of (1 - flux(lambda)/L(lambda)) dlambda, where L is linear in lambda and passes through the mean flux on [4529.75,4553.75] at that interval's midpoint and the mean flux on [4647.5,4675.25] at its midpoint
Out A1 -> -0.2 angstrom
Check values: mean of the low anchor 11.1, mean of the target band 11.2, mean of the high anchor 11.2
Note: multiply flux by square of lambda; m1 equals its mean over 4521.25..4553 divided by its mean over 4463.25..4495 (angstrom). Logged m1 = 1.00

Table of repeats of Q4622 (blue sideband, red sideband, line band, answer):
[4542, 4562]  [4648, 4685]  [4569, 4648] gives 0.9 angstrom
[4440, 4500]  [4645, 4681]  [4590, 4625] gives 0.3 angstrom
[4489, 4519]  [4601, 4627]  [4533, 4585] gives 0.5 angstrom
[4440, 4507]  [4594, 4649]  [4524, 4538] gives 0.4 angstrom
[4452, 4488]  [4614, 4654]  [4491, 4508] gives -0.3 angstrom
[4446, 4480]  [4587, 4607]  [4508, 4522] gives -0.2 angstrom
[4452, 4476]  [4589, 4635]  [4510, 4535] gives -0.1 angstrom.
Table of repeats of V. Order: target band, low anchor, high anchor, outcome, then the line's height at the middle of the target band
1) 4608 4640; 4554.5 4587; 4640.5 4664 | 0.01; 11.2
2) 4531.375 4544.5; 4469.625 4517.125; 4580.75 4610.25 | 0.04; 11.3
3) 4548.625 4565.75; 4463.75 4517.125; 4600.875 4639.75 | -0.01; 11.2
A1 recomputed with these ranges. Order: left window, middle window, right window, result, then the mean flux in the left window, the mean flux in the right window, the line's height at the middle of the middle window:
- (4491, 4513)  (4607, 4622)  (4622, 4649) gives -0.01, 11.4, 11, 11.1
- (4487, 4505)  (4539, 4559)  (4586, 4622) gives 0.12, 11.5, 11.2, 11.3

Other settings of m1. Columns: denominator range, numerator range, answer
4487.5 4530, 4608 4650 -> 1.02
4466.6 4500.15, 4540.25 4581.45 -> 1.02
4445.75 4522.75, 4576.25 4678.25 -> 1.04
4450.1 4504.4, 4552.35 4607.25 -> 1.03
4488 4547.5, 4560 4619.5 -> 1.02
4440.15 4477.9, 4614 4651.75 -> 1.06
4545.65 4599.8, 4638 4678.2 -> 1.03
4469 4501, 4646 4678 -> 1.06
